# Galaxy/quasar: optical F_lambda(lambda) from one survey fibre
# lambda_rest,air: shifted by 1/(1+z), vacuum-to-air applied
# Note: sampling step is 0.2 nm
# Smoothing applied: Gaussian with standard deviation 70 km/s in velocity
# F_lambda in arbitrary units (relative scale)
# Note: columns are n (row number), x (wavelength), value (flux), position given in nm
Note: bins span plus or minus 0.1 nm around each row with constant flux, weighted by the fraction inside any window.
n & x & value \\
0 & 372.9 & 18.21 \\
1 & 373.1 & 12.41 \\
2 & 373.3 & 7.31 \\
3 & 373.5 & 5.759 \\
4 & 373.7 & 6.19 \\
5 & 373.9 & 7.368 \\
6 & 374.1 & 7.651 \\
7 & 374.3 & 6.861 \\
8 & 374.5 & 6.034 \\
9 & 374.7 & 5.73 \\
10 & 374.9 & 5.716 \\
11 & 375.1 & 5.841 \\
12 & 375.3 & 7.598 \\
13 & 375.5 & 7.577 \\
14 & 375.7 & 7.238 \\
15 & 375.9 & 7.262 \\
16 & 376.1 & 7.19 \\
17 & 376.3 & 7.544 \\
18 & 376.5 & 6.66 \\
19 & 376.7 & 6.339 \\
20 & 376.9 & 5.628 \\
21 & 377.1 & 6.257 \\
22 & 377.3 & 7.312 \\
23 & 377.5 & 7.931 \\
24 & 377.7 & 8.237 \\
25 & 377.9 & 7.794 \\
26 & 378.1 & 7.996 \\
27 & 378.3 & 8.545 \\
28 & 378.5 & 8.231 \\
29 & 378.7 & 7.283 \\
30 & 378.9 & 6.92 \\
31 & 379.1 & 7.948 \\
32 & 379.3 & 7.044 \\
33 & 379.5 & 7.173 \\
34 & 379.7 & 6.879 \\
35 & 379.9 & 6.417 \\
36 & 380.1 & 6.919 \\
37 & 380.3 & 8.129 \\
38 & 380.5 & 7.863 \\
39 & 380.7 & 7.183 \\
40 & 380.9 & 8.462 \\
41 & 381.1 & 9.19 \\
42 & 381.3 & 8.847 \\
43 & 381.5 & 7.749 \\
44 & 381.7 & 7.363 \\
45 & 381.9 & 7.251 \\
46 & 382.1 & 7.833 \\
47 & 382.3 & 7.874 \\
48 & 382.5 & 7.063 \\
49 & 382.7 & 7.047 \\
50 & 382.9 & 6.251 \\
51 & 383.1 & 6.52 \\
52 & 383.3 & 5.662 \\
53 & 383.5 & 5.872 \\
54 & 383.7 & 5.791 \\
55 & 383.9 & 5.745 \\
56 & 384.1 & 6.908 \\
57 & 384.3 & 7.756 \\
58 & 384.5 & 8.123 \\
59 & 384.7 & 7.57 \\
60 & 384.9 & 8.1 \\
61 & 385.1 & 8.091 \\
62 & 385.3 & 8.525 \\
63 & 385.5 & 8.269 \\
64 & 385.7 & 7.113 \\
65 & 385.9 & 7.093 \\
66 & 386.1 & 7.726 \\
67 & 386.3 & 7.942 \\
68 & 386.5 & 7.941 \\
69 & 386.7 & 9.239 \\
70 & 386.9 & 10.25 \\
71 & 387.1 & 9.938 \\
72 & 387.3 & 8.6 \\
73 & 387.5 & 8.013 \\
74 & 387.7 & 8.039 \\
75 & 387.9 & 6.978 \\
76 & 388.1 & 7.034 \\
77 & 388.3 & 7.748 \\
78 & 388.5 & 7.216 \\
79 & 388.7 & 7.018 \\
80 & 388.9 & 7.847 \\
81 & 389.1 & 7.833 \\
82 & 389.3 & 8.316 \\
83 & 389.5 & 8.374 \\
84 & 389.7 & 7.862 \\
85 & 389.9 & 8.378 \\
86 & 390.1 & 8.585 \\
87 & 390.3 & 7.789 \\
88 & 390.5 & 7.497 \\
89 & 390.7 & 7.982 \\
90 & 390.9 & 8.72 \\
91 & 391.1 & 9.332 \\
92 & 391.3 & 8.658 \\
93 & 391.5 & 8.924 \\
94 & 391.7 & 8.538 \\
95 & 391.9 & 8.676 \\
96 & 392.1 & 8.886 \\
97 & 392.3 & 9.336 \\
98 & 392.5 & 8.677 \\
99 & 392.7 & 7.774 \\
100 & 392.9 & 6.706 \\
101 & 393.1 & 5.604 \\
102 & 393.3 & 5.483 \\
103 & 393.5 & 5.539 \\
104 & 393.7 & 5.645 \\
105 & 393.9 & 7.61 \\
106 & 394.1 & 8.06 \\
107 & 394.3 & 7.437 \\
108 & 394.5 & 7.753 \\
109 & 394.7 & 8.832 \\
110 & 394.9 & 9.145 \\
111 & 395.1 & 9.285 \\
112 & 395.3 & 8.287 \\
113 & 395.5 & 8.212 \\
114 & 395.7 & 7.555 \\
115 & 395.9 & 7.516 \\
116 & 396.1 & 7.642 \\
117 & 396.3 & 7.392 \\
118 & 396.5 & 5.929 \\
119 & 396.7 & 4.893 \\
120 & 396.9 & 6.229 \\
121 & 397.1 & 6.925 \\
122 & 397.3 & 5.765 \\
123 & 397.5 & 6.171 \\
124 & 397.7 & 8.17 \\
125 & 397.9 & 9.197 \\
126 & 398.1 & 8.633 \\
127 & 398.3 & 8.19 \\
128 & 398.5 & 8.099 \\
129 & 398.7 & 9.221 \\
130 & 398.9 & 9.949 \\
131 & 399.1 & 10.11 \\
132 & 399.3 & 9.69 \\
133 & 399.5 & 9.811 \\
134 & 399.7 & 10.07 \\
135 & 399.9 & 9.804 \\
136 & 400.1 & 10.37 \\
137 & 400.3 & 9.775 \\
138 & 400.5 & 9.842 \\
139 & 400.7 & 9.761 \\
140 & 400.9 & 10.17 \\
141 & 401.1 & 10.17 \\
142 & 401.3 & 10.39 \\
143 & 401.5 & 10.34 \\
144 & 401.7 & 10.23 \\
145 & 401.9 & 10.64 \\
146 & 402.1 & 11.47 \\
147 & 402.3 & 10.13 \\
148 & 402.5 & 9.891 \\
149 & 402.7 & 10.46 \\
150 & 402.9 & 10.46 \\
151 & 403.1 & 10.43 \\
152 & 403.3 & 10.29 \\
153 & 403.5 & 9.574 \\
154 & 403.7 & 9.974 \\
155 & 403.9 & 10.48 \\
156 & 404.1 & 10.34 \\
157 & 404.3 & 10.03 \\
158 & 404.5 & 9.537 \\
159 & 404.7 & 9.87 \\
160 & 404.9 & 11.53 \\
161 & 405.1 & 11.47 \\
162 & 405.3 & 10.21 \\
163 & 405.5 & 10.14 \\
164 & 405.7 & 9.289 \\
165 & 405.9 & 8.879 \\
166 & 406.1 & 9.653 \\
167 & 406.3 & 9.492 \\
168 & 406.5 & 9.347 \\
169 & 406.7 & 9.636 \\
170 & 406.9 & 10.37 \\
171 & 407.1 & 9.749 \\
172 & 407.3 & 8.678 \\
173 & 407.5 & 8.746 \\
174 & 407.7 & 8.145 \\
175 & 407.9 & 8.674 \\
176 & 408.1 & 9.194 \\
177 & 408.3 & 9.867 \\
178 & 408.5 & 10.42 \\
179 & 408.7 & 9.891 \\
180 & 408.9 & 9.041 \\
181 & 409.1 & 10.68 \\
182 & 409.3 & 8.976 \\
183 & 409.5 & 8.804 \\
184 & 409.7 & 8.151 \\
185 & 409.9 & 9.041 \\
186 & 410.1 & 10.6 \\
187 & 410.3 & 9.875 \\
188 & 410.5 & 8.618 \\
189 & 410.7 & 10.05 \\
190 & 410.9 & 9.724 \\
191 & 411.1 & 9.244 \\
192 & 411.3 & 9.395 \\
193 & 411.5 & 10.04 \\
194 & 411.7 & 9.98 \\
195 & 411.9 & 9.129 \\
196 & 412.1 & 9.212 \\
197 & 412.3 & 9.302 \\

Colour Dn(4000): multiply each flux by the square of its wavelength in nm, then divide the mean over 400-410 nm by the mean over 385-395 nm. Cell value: 1.33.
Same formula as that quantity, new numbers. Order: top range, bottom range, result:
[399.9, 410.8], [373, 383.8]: 1.56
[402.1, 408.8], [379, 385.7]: 1.50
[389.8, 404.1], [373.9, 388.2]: 1.27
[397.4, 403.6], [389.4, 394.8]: 1.29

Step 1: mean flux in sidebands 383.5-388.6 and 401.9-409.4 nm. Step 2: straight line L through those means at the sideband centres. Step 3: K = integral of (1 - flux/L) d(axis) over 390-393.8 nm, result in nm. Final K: 0.27 nm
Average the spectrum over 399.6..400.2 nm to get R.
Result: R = 10.1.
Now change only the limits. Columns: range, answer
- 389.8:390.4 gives 8.25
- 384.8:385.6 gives 8.25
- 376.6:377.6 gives 6.69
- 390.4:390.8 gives 7.74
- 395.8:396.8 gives 6.67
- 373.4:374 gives 6.44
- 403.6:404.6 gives 10.1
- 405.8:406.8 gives 9.4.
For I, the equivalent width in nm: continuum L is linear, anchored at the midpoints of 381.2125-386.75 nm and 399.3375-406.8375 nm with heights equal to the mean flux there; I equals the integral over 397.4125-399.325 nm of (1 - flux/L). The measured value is 0.145 nm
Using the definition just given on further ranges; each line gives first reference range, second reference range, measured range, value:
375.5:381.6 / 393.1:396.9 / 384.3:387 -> -0.27 nm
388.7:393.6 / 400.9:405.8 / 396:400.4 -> 0.50 nm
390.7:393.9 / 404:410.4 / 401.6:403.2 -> -0.25 nm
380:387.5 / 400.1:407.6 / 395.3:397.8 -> 0.61 nm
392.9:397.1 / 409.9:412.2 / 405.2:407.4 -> -0.17 nm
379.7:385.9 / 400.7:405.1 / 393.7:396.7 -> 0.48 nm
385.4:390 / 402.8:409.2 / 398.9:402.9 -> -0.36 nm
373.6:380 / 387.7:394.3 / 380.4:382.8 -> -0.17 nm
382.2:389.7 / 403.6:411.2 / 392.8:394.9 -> 0.35 nm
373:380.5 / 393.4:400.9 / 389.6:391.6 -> -0.12 nm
